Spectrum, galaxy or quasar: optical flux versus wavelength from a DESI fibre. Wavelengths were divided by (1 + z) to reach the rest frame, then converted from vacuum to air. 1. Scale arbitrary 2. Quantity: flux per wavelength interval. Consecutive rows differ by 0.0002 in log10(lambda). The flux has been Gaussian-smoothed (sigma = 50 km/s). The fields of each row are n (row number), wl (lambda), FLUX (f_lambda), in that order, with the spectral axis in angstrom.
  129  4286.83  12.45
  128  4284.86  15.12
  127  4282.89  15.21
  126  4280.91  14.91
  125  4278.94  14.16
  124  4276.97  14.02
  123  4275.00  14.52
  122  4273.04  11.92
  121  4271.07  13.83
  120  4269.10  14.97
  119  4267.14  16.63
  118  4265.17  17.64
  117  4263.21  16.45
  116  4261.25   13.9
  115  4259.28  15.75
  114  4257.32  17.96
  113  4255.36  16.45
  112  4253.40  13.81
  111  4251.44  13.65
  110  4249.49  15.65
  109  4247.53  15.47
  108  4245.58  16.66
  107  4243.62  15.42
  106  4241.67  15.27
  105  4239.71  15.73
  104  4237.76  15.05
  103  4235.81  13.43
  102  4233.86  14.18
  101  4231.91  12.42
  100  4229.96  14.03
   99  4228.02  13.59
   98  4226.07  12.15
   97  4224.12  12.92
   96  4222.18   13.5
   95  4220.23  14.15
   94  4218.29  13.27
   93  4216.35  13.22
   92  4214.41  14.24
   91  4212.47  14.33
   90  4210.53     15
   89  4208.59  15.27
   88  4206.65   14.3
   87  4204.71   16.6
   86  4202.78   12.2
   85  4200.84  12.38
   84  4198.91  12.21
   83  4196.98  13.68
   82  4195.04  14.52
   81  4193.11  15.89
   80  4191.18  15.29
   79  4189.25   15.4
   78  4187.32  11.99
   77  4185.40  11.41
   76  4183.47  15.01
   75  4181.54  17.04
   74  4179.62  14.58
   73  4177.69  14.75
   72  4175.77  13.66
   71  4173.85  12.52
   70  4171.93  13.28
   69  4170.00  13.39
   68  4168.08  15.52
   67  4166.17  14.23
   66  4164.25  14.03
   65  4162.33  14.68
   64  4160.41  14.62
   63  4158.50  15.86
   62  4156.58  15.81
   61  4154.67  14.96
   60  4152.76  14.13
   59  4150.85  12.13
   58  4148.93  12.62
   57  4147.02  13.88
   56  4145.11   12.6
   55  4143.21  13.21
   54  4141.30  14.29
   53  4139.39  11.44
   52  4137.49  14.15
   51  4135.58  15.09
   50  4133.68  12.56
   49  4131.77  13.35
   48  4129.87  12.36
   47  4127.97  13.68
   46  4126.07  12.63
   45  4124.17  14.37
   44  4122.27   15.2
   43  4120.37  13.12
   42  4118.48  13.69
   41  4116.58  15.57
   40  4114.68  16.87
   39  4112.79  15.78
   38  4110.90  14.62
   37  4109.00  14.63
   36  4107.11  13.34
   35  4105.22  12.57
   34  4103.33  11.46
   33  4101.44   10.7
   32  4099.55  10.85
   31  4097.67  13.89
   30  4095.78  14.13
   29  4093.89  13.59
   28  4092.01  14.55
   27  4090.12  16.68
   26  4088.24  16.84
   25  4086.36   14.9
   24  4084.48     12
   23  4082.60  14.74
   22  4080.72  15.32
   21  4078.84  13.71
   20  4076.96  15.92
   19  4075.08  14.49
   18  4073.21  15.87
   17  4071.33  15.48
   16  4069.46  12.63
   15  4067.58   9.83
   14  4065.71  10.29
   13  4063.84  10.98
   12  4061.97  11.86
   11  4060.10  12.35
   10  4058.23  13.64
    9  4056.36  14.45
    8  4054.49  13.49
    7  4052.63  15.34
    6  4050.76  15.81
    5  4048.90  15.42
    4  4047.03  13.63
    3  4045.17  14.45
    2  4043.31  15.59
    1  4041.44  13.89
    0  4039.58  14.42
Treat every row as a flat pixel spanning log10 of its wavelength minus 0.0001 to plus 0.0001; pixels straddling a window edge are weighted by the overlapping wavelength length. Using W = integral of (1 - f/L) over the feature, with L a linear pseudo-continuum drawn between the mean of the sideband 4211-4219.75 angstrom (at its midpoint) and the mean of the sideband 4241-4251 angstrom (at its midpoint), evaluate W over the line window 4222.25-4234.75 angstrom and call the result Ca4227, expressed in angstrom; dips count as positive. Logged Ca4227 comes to 1.2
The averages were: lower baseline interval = 13.9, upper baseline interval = 15.6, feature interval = 13.2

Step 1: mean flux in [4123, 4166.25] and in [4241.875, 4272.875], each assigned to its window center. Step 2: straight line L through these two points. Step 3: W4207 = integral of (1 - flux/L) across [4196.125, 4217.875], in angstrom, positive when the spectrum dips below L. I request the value 1.18 angstrom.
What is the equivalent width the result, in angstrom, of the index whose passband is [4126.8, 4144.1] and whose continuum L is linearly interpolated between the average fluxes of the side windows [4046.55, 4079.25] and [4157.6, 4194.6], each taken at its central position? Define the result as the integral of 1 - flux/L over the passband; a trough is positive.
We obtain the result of 0.9 angstrom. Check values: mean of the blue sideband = 13.6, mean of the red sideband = 14.4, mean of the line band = 13.3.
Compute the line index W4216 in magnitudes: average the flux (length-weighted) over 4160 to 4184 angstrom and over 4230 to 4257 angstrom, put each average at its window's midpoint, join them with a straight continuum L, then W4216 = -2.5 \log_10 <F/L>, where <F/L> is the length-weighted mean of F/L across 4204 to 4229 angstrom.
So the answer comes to 0.05 mag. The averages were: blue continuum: 14.4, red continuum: 14.9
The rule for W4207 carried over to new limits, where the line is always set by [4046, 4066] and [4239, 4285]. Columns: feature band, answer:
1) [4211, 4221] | 0.63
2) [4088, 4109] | 0.60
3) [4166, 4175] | 0.44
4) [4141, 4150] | 0.63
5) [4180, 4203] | 0.99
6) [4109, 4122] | -0.88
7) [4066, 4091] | -1.27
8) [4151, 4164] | -0.40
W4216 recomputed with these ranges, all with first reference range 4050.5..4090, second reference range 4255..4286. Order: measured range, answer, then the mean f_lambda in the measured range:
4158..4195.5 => 0.014 mag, 14.4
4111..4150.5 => 0.033 mag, 13.8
